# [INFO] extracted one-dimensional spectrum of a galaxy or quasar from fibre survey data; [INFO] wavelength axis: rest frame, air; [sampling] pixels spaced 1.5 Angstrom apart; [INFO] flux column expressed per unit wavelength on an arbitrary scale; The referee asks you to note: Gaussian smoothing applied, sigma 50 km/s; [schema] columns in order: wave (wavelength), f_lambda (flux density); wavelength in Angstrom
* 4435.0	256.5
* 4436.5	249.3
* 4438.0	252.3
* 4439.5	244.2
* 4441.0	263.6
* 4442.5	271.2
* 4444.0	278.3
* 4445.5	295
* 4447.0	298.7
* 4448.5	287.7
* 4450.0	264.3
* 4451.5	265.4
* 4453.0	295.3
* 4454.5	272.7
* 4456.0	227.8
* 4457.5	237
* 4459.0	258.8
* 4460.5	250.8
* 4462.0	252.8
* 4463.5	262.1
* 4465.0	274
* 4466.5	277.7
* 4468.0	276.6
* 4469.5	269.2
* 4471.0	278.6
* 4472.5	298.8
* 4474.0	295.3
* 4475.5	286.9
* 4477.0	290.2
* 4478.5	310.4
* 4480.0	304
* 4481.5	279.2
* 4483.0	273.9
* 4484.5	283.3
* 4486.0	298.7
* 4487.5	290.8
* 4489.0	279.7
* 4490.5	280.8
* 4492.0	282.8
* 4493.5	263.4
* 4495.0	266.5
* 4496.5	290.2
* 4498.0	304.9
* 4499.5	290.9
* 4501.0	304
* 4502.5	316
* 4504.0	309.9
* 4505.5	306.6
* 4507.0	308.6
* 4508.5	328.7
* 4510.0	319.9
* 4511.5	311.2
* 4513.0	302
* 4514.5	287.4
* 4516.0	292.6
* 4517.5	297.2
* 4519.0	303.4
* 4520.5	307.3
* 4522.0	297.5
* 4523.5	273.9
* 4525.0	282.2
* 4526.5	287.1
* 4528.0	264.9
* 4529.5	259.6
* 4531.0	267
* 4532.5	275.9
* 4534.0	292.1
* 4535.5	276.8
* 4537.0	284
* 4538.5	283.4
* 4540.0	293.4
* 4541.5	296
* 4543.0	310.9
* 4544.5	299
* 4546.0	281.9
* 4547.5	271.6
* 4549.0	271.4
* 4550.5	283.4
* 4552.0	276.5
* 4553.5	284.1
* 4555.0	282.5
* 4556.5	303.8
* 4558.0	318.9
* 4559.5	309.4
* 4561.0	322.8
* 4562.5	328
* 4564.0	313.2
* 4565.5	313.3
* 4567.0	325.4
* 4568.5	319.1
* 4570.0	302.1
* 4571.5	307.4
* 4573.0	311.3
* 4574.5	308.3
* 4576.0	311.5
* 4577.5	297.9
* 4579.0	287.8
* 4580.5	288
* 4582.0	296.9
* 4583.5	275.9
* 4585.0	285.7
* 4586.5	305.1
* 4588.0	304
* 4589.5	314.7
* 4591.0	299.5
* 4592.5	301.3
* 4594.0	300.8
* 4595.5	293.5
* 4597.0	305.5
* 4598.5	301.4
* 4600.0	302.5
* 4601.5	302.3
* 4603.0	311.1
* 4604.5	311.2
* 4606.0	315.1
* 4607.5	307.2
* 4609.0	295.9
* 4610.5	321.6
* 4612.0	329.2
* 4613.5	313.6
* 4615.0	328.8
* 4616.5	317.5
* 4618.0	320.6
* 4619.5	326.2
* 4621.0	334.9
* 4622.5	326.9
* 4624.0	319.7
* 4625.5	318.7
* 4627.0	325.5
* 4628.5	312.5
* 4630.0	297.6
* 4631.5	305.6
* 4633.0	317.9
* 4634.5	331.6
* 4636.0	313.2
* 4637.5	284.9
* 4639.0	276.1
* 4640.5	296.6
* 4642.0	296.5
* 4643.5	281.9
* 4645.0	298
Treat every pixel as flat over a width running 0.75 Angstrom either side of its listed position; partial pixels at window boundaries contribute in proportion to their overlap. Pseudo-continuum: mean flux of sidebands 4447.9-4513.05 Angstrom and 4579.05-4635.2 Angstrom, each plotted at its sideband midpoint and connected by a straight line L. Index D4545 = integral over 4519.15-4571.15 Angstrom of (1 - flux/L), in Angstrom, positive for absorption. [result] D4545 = 0.8 Angstrom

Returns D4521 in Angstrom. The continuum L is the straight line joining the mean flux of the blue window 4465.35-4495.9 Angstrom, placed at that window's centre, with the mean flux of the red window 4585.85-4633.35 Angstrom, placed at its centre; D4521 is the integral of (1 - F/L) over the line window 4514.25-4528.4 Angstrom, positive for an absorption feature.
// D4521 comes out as 0.14 Angstrom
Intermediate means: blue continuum 284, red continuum 312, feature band 290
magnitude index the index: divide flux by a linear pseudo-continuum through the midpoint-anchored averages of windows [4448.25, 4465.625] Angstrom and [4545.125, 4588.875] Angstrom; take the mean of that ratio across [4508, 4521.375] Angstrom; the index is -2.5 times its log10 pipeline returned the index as -0.09 mag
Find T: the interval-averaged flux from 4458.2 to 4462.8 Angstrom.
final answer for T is 254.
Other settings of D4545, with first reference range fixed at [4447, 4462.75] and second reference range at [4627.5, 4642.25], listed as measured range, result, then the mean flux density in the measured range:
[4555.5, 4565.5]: -1.0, 315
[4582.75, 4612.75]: -0.9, 304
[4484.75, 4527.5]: -3.2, 296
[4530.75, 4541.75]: -0.1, 284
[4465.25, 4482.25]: -1.3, 287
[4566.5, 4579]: -0.8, 309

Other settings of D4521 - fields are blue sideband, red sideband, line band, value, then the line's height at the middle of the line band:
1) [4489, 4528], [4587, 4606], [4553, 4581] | -0.56 Angstrom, 301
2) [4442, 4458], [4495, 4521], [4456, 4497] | 1.38 Angstrom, 287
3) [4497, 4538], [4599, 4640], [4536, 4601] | 0.99 Angstrom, 304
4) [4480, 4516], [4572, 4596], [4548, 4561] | 0.22 Angstrom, 298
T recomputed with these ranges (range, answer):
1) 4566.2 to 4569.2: 322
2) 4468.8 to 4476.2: 286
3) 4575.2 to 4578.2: 305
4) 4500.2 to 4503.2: 310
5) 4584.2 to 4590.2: 302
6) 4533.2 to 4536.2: 284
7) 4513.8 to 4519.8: 295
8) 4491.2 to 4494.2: 273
